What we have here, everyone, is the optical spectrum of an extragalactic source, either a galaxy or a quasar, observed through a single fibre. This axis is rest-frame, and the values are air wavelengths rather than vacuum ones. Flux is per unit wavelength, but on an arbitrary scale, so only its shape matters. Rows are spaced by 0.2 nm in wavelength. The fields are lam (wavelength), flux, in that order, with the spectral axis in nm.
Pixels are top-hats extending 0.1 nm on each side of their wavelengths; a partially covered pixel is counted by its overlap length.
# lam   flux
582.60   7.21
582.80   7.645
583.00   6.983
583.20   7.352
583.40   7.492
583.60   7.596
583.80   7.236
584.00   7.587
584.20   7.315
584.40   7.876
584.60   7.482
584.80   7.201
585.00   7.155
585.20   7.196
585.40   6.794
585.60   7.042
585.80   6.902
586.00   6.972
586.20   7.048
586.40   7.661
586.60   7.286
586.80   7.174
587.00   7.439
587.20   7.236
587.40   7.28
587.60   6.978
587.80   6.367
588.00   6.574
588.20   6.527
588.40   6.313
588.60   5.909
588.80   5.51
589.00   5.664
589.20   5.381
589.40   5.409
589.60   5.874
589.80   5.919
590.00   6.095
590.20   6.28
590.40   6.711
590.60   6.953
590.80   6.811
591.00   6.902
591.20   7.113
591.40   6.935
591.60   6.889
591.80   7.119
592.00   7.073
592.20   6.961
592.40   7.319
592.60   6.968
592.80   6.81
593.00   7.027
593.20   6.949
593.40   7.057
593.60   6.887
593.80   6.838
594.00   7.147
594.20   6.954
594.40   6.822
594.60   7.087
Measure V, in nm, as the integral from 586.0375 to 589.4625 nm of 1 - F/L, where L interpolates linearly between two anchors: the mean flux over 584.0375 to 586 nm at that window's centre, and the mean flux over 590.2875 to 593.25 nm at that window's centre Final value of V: 0.25 nm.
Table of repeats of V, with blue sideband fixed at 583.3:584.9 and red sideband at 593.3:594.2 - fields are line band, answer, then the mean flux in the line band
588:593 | 0.46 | 6.49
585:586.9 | 0.07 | 7.12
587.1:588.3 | 0.08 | 6.83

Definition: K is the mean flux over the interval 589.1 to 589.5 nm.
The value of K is 5.39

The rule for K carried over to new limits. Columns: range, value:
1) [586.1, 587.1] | 7.32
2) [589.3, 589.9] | 5.73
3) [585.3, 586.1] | 6.93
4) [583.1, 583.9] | 7.42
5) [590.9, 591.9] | 6.99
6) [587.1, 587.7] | 7.16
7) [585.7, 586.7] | 7.17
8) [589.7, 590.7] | 6.39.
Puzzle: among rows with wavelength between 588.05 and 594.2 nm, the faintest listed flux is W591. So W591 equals 5.381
